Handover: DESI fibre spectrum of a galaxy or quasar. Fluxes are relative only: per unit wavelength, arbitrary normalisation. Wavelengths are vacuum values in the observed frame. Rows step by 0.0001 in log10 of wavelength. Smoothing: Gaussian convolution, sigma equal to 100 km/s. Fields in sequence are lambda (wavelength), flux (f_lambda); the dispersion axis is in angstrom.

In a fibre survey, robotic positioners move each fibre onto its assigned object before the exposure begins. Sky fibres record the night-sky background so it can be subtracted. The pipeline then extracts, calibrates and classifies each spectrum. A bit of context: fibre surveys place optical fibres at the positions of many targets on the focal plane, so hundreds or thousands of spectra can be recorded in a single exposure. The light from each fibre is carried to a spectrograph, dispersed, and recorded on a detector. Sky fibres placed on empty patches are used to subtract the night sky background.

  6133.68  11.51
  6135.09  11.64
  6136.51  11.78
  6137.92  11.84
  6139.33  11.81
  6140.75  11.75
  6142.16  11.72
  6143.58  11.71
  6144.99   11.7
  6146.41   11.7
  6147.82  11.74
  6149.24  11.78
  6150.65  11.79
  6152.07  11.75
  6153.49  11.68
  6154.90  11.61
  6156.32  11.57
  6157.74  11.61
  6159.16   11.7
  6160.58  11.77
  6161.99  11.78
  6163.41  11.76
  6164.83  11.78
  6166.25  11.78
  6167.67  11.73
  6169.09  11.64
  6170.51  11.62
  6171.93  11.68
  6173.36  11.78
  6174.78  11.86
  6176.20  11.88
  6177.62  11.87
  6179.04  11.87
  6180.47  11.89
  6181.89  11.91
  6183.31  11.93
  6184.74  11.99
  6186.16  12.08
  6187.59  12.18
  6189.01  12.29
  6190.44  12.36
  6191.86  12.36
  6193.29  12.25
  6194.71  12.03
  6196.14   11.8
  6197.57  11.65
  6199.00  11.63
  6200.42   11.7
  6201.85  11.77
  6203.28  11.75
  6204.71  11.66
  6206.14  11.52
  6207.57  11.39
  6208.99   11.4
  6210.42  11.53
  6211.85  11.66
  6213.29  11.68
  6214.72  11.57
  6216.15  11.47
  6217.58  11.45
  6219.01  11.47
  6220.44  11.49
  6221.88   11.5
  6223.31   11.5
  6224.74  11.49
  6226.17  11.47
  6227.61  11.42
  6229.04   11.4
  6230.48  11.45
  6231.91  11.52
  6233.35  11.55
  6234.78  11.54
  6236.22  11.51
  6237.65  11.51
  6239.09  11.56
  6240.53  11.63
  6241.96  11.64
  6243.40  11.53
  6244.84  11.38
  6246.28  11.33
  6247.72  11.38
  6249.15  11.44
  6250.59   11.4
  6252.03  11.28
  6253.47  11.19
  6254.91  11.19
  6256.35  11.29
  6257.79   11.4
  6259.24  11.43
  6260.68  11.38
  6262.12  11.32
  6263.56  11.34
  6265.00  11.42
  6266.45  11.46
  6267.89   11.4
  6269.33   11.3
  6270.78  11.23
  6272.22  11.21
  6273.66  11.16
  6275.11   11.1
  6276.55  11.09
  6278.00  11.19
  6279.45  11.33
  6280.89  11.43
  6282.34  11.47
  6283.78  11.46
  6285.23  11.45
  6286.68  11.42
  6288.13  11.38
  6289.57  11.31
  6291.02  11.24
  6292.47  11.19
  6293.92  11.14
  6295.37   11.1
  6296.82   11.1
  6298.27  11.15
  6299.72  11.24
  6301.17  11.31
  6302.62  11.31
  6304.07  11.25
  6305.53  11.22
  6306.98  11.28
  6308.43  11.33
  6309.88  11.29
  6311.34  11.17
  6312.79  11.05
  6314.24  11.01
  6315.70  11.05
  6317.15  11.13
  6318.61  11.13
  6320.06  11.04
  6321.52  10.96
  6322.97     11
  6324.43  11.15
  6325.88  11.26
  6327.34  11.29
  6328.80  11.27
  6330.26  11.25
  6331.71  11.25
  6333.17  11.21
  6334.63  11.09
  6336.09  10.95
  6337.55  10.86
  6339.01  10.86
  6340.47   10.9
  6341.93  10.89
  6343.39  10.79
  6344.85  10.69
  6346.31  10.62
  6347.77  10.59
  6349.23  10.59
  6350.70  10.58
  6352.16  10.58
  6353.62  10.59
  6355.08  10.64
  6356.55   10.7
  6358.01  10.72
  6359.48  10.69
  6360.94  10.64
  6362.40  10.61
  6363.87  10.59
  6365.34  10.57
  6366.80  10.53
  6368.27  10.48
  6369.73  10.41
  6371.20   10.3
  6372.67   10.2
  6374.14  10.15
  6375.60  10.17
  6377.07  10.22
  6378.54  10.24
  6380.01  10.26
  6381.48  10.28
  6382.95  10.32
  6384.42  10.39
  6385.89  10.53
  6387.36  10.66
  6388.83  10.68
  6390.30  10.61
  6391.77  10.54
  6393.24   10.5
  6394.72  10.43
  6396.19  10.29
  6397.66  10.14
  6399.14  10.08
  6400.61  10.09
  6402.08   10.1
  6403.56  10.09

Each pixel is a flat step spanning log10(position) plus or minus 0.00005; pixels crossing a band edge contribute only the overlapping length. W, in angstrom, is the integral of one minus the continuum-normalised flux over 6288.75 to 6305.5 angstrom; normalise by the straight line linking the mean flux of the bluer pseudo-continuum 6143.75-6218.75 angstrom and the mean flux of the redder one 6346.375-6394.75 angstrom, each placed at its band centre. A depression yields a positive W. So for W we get -0.3 angstrom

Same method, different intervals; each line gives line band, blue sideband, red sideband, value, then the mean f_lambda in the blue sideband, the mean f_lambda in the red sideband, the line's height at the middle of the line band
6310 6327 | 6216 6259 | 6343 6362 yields -0.3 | 11.4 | 10.6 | 10.9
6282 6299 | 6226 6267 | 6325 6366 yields -0.2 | 11.4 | 10.8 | 11.2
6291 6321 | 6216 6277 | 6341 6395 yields -0.6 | 11.4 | 10.5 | 11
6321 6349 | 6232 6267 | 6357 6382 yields -0.7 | 11.4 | 10.4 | 10.7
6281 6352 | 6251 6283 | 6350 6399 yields -1.3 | 11.3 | 10.5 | 10.9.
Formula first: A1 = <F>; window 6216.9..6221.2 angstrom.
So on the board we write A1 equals 11.5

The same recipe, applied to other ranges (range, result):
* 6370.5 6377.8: 10.2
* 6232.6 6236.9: 11.5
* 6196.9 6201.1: 11.7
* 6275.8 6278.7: 11.1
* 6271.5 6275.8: 11.2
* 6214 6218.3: 11.5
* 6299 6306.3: 11.3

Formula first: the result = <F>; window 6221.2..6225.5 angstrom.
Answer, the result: 11.5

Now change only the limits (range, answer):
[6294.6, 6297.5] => 11.1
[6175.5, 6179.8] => 11.9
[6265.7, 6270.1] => 11.4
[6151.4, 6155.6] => 11.7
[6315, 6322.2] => 11.1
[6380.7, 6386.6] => 10.4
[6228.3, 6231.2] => 11.4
